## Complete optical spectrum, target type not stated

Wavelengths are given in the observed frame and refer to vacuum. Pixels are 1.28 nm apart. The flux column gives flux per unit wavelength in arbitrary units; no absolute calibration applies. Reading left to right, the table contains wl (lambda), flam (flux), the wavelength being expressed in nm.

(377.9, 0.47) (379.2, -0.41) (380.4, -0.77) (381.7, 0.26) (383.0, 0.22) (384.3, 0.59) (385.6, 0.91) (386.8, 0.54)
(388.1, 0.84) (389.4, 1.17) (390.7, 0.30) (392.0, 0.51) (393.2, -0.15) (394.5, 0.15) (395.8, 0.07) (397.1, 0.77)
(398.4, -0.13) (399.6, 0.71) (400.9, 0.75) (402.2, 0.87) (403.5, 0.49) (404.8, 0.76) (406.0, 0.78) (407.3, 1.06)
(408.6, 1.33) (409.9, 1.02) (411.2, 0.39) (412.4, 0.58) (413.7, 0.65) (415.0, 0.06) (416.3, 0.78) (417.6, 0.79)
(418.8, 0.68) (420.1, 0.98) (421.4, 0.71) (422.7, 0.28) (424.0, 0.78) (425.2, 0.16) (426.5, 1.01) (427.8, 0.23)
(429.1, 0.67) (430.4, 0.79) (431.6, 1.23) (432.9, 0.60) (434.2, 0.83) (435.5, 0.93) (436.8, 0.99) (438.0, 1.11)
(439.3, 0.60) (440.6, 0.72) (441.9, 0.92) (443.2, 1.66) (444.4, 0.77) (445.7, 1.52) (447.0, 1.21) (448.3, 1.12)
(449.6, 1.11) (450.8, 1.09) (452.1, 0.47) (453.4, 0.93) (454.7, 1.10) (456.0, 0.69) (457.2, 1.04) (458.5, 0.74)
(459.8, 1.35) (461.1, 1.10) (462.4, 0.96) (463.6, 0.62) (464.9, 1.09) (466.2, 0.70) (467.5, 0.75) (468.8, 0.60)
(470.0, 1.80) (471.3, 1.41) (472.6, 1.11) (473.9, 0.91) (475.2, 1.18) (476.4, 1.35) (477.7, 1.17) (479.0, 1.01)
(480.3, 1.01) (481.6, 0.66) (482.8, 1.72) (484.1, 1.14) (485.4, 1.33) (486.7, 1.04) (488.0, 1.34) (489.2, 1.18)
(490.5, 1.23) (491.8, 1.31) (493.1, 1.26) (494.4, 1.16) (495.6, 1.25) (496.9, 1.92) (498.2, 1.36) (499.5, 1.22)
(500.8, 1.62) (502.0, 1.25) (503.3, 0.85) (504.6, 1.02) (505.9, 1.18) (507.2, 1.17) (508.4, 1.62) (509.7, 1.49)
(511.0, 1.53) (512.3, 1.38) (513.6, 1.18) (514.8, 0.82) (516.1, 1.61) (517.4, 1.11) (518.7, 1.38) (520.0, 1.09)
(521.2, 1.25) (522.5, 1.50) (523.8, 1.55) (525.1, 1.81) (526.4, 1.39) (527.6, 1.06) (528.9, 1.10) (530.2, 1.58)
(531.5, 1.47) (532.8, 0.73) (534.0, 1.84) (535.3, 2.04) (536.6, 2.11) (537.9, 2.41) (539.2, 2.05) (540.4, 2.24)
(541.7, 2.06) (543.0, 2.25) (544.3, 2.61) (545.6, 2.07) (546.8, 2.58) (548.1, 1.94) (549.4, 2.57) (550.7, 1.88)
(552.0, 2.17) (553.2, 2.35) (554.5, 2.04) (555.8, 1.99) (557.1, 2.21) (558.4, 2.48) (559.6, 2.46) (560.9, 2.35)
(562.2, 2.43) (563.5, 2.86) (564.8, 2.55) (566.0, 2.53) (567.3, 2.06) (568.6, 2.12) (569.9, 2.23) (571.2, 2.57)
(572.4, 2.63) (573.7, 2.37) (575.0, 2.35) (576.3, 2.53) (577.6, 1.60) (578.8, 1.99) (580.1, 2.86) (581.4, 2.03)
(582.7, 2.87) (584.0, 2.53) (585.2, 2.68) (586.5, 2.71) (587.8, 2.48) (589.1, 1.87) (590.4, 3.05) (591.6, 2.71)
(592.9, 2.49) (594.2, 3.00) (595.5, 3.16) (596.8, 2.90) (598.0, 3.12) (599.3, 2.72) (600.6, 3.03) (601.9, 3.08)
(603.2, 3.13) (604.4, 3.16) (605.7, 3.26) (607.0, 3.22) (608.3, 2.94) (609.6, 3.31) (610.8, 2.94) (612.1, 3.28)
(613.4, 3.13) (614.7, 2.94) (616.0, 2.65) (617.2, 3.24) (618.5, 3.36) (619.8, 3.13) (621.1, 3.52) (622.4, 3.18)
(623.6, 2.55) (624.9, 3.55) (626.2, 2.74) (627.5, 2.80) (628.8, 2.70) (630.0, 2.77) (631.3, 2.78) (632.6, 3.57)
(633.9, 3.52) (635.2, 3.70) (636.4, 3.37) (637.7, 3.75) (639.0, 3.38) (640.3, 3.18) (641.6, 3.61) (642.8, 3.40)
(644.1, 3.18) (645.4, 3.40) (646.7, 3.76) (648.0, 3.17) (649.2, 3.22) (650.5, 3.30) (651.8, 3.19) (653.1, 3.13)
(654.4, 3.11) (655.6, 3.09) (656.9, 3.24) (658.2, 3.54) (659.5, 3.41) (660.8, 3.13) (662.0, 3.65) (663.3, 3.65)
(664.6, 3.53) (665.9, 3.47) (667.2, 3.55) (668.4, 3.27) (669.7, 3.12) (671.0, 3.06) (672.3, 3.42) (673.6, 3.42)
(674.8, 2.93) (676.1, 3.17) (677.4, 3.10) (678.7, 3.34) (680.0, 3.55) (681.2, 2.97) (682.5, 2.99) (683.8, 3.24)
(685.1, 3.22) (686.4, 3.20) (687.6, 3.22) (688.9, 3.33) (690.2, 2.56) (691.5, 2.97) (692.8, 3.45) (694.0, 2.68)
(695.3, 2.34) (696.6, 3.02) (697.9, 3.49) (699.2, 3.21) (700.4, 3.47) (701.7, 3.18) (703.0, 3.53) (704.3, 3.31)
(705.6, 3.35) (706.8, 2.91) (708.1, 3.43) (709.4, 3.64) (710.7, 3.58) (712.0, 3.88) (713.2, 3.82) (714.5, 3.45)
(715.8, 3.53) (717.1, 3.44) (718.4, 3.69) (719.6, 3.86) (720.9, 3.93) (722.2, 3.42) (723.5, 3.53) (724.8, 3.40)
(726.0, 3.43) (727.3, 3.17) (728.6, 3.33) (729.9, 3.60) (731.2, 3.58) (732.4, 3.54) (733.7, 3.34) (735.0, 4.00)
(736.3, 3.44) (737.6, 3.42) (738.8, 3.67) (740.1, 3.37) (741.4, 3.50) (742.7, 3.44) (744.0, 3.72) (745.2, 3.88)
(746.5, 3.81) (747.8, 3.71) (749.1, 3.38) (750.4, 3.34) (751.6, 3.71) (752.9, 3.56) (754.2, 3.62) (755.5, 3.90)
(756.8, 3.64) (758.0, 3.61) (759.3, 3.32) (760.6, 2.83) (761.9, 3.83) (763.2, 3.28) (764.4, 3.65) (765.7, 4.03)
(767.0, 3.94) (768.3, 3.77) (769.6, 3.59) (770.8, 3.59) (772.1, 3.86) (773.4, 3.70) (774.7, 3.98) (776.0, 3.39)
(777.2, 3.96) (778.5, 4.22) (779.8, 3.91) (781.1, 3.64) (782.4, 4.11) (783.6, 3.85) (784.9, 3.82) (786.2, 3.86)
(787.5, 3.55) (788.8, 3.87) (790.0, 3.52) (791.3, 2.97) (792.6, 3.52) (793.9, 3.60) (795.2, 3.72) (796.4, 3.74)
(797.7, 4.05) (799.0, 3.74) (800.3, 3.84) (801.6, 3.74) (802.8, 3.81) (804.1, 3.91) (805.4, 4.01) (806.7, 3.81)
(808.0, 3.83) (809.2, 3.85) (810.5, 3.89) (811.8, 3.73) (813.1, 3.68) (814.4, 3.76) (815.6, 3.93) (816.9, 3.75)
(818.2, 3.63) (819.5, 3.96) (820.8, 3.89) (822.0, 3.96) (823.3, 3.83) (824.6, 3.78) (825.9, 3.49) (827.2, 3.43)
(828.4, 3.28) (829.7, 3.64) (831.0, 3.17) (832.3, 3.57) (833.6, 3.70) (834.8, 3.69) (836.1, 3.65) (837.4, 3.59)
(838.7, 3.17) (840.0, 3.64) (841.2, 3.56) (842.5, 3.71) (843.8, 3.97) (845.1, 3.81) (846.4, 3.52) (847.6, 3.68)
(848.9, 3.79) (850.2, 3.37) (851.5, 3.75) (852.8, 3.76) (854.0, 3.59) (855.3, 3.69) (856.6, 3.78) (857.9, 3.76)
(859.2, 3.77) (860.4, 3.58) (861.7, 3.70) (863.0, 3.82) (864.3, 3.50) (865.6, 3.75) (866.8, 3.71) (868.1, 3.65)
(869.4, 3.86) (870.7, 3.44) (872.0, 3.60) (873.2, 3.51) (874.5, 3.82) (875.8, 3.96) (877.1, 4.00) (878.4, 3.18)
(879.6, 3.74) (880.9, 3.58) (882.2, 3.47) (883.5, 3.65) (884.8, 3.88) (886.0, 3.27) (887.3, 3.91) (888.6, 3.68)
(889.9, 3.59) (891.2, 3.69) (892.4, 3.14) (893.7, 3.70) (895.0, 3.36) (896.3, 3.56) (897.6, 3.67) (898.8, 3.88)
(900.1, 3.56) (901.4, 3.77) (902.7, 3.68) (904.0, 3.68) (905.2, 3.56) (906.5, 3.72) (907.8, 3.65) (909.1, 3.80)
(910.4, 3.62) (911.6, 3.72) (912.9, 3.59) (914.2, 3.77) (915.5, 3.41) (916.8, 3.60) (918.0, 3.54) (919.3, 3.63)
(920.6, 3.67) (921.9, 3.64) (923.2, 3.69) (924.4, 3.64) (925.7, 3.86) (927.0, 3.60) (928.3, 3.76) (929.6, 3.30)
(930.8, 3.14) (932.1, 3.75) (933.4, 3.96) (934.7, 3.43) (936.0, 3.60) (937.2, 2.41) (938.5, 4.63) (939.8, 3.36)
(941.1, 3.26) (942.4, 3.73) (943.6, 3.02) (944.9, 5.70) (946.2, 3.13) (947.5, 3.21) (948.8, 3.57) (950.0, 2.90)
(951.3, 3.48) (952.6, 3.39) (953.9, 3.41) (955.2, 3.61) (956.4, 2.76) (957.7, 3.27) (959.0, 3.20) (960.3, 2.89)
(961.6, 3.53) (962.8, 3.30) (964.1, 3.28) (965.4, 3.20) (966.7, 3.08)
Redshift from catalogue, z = 0.34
